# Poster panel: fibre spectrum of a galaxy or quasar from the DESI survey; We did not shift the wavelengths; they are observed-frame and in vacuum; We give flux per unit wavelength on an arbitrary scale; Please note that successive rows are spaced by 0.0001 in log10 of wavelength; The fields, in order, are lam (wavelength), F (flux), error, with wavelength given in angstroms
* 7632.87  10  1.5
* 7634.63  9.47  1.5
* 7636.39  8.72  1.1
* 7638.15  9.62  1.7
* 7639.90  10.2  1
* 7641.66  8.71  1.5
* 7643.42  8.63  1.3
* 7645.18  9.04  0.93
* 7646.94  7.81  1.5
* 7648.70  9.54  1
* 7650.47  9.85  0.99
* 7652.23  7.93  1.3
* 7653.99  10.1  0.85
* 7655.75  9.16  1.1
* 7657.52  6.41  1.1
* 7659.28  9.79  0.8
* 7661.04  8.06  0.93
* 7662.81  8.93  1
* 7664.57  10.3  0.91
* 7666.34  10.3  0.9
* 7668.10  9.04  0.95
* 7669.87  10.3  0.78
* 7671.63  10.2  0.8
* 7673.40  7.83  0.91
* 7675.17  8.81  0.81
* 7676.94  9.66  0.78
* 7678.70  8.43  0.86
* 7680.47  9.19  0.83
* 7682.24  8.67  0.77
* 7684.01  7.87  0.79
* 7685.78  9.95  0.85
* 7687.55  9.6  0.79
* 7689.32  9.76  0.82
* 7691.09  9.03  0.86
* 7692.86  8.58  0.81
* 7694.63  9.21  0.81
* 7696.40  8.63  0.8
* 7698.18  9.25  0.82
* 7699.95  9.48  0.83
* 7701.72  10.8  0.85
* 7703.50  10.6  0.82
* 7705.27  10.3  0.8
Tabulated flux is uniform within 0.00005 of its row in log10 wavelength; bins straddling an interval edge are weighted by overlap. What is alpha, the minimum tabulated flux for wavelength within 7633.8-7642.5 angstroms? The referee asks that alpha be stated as 8.71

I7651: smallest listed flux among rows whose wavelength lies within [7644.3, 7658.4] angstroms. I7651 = 6.41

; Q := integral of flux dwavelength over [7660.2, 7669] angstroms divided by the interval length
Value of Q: 9.33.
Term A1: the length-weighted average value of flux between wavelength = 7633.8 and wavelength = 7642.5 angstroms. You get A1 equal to 9.35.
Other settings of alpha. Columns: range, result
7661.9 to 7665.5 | 8.93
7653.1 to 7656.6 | 9.16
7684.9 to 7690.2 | 9.6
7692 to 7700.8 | 8.58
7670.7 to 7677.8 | 7.83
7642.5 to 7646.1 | 8.63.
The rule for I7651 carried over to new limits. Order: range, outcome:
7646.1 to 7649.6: 7.81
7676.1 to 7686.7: 7.87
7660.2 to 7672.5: 8.06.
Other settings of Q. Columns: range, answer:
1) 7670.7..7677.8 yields 9.13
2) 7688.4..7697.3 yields 9.04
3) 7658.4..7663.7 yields 8.94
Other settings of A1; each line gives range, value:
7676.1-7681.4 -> 9.09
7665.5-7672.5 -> 9.97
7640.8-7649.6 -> 8.74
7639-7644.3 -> 9.2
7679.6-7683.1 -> 8.93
